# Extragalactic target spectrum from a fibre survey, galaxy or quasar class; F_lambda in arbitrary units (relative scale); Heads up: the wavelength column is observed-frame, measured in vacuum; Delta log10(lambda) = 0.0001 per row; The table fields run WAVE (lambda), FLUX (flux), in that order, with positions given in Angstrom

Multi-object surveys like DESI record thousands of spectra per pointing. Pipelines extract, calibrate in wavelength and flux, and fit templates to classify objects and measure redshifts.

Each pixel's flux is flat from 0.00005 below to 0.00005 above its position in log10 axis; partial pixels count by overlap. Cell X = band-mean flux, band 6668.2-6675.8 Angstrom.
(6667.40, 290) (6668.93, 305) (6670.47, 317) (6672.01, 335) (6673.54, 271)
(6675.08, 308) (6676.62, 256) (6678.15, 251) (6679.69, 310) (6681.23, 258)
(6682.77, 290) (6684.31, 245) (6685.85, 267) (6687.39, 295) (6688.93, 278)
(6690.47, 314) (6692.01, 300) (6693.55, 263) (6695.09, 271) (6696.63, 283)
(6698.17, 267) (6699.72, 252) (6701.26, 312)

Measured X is 307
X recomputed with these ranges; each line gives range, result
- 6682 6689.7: 275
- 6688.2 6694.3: 289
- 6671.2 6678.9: 285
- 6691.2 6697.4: 280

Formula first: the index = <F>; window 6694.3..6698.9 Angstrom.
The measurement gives 274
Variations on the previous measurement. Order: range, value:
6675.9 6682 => 269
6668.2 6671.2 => 311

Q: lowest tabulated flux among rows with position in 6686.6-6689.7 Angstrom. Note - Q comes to 278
